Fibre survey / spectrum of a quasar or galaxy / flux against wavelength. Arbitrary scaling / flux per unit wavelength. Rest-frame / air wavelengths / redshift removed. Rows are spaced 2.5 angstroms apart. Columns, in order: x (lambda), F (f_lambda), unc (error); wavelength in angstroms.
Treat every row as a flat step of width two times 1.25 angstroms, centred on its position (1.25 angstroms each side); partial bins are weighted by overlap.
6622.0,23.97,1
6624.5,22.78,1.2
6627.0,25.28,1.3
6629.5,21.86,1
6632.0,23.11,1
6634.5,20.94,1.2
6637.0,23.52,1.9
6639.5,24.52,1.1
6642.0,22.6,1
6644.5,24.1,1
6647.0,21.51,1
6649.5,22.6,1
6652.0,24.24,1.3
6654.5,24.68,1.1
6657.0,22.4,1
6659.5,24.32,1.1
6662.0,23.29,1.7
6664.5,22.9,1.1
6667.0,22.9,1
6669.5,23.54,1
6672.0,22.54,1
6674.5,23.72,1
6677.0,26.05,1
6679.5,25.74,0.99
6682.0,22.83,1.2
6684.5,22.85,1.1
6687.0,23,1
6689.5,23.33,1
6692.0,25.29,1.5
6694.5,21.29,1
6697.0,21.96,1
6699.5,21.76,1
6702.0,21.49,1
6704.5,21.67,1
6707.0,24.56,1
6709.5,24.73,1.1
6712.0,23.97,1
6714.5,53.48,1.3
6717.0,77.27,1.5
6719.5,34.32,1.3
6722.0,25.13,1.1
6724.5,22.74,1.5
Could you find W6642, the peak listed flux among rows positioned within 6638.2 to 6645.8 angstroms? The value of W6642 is 24.52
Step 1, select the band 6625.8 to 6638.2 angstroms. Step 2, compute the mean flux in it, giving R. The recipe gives 22.9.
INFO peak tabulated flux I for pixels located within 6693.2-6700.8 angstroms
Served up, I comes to 21.96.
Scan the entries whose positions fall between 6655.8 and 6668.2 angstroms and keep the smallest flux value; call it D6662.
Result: 22.4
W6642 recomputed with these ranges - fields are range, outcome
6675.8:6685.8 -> 26.05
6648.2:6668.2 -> 24.68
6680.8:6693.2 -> 25.29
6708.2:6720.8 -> 77.27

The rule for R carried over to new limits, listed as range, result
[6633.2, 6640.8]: 23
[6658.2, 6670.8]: 23.4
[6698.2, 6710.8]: 22.8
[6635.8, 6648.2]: 23.3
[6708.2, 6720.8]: 42.6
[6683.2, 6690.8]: 23.1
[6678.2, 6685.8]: 23.8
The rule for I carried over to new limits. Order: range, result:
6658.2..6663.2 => 24.32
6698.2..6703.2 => 21.76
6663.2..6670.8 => 23.54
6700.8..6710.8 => 24.73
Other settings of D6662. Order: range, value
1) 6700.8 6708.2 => 21.49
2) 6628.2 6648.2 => 20.94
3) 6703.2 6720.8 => 21.67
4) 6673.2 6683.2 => 22.83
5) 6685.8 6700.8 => 21.29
